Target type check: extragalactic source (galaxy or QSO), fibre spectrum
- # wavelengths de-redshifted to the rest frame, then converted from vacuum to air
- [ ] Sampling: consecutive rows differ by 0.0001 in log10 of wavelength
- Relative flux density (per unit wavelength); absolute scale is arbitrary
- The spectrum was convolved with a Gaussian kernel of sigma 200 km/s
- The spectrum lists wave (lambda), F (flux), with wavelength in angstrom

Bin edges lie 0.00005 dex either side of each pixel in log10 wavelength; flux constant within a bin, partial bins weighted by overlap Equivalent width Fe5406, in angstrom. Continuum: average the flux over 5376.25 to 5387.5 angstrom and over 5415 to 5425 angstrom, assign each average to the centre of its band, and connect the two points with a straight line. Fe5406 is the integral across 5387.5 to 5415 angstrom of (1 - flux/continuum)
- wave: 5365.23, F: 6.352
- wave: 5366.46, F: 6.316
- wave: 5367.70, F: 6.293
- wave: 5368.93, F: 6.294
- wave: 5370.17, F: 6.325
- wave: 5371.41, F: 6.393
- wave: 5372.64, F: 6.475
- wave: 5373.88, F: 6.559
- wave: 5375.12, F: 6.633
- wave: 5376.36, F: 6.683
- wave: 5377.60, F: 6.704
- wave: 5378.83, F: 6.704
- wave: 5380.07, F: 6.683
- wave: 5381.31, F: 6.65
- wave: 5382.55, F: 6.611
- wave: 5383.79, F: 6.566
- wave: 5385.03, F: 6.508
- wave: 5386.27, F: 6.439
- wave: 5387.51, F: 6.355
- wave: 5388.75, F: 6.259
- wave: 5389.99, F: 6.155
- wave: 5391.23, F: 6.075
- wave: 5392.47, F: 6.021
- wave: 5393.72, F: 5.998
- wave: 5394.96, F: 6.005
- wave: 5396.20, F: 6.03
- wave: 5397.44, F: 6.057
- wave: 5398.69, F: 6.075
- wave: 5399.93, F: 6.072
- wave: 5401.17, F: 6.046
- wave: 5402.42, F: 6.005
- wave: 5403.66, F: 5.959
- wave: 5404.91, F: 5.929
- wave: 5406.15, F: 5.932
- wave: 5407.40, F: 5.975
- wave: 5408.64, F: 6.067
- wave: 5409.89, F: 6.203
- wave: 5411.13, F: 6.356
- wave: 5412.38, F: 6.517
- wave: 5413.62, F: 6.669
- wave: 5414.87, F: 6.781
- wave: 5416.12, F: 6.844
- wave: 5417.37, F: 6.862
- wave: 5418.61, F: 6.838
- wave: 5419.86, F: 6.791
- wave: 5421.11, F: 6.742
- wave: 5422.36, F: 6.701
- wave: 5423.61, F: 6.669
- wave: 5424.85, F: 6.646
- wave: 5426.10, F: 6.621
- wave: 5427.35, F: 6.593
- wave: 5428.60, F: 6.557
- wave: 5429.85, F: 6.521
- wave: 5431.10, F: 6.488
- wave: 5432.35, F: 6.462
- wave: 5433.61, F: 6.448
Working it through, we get 2.3 angstrom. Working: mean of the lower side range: 6.6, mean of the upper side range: 6.77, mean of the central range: 6.14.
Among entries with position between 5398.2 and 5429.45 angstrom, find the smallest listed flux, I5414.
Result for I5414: 5.929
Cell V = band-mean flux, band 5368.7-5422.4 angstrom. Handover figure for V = 6.37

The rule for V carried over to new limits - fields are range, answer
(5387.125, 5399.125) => 6.1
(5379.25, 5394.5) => 6.36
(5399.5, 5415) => 6.18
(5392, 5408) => 6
